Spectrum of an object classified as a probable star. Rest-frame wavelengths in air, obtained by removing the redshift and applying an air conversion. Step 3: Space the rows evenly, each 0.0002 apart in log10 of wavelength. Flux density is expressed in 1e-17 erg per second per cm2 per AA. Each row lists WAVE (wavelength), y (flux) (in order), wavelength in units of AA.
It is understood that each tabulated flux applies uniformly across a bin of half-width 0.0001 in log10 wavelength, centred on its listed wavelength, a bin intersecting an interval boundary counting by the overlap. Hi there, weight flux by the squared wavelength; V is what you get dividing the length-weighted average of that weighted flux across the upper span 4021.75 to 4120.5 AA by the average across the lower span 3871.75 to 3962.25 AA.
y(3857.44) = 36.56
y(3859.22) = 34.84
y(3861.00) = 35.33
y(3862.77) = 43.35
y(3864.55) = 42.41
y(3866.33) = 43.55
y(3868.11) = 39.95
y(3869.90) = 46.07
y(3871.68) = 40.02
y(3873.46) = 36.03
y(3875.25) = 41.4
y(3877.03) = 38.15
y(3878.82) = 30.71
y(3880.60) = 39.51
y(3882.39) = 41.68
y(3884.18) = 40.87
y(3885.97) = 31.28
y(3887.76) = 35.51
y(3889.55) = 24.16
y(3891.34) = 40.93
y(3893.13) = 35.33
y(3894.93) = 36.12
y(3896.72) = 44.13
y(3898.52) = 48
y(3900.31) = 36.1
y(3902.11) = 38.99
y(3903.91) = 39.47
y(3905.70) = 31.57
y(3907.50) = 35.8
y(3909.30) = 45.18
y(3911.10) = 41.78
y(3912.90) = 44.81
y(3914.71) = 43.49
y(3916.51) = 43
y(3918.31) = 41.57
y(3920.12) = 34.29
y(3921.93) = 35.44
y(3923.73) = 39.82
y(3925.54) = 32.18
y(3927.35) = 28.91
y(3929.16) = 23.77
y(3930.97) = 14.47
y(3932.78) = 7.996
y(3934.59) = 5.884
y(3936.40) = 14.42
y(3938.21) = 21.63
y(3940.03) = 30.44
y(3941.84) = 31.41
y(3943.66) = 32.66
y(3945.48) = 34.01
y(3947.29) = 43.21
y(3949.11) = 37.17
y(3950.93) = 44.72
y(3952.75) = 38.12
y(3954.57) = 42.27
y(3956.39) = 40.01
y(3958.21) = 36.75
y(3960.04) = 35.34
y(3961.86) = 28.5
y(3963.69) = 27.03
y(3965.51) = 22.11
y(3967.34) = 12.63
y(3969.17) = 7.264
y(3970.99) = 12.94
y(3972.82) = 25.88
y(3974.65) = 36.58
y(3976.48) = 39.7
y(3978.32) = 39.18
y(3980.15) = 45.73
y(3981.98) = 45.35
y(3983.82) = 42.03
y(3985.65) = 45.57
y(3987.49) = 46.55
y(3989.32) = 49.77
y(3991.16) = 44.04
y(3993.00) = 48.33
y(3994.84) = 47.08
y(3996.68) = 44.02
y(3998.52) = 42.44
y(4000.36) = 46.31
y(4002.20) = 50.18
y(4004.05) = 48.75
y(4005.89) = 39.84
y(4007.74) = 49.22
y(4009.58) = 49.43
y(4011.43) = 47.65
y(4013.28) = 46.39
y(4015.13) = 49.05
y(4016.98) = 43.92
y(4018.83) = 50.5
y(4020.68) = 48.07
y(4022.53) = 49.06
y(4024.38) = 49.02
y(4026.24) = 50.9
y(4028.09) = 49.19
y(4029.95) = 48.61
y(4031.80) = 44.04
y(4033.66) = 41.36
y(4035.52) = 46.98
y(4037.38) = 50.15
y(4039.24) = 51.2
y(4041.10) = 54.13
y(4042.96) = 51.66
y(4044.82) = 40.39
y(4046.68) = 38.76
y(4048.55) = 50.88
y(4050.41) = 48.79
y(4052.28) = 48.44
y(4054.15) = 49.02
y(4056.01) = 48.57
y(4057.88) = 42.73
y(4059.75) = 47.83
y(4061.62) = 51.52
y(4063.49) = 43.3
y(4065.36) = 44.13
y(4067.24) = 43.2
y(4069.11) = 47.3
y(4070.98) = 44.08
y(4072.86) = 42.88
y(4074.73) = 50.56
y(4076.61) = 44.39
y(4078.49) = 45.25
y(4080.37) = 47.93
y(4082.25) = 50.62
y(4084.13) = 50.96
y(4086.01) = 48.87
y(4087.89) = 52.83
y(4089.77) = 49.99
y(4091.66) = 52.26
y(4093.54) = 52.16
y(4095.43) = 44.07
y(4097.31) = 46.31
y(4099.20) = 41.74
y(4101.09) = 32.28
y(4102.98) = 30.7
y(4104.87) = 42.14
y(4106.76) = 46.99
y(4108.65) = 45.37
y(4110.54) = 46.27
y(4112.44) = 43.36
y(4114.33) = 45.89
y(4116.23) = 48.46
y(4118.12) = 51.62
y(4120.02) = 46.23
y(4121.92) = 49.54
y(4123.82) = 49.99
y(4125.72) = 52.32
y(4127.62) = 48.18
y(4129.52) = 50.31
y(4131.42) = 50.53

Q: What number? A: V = 1.4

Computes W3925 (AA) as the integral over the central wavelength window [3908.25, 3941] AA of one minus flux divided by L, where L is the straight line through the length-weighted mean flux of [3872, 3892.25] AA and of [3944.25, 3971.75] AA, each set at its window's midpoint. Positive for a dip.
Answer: 3.0 AA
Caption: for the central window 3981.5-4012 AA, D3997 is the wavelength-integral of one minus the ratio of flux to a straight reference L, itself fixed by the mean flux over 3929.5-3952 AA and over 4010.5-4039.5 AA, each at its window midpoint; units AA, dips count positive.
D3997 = -4.3 AA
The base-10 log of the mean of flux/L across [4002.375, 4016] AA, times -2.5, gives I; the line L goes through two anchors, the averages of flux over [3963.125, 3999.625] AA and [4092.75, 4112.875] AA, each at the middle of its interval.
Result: -0.243 mag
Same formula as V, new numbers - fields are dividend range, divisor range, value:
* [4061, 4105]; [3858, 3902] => 1.32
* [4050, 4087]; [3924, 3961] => 1.67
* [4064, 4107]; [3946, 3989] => 1.39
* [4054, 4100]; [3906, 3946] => 1.65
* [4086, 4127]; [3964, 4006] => 1.28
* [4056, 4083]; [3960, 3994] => 1.40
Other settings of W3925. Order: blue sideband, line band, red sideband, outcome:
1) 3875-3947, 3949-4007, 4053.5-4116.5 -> 1.1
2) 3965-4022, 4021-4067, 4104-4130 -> -3.9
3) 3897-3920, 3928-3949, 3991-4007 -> 9.0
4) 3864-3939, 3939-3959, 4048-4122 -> 0.4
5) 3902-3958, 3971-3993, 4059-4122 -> -1.9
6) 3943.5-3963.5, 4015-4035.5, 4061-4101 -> -2.3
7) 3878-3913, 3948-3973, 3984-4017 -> 7.9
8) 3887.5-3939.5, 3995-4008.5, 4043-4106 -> -1.9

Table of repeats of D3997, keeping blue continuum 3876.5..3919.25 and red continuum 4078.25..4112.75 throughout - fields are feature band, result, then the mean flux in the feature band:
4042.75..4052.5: -0.4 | 46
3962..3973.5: 6.3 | 18.5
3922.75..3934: 4.4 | 24.1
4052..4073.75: -0.7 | 46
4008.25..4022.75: -1.7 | 48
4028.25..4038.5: -0.7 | 46.5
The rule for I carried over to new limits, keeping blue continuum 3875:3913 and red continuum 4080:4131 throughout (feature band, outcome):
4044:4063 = -0.04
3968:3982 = 0.34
